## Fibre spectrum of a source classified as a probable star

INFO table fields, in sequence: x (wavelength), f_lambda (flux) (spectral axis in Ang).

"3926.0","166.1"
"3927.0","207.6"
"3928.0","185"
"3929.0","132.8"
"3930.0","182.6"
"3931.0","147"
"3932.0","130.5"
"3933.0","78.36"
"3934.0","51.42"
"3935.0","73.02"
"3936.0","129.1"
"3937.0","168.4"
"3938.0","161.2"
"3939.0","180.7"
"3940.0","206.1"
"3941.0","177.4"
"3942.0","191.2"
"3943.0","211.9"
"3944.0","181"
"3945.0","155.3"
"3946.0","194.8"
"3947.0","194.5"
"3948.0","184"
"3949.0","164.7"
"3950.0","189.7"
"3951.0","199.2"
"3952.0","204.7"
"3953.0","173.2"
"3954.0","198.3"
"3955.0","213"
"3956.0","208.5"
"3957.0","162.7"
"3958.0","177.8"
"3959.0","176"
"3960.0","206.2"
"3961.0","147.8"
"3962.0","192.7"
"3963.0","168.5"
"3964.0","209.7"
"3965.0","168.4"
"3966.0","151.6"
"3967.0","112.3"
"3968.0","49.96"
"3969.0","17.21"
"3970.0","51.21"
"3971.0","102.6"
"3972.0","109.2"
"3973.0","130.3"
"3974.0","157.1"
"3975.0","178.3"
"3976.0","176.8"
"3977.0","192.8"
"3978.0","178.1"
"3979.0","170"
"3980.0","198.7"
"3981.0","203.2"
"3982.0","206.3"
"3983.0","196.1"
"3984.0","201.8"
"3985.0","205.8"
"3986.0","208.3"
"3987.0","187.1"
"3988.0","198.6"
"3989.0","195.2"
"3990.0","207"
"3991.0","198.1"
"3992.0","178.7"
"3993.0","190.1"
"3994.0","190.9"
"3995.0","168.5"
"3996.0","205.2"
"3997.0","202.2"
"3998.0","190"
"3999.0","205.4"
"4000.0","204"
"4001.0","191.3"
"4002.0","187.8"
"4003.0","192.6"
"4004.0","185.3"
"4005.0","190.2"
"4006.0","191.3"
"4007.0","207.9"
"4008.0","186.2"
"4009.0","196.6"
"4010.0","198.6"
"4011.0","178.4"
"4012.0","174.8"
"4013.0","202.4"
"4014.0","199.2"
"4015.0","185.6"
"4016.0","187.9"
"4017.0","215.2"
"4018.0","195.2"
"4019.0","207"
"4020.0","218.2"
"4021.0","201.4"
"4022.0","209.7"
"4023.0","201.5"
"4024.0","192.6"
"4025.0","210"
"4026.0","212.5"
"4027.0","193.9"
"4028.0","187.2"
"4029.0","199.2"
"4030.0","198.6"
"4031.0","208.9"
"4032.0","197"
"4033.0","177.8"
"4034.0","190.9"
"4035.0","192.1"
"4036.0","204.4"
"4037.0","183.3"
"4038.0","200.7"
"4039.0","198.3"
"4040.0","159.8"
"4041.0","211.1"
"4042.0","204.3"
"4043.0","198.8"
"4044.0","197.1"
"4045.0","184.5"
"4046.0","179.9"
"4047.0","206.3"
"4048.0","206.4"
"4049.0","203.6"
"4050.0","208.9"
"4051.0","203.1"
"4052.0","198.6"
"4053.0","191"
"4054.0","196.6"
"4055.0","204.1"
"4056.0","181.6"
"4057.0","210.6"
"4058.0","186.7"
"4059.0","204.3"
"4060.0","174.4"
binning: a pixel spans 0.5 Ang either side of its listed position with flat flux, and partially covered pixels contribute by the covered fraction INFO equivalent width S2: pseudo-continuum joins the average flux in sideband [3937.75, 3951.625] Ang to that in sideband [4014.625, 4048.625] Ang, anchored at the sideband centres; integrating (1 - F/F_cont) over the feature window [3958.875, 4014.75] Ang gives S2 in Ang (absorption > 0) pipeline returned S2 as 4.49 Ang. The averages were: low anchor 186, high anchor 198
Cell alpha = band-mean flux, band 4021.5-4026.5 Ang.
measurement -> 205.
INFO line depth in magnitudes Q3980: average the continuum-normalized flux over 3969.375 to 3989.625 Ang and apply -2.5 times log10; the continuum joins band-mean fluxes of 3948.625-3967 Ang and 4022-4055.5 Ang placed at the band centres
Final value 0.090 mag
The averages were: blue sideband 182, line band 172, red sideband 197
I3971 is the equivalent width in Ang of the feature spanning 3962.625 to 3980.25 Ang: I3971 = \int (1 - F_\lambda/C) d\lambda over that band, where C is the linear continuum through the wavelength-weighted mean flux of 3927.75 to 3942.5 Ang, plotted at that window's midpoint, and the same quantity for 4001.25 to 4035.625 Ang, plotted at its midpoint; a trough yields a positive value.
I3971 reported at 3.0 Ang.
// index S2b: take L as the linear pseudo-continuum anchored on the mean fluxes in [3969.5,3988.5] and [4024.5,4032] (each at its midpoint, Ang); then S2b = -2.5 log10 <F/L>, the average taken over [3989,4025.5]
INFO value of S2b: -0.04 mag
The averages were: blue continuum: 171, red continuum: 201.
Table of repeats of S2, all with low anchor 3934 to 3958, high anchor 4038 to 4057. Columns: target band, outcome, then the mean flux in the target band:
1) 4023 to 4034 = -0.3 Ang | 198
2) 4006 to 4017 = -0.2 Ang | 193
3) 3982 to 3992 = -0.8 Ang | 199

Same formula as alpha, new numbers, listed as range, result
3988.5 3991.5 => 200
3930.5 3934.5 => 102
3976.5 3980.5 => 185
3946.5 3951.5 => 186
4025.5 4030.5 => 198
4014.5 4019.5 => 198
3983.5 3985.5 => 204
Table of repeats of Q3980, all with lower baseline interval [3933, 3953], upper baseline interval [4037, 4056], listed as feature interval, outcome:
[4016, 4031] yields -0.07 mag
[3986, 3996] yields -0.07 mag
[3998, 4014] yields -0.05 mag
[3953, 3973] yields 0.16 mag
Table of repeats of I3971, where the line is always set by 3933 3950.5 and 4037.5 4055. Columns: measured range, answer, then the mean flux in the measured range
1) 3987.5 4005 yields -1.2 Ang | 193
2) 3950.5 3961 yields -1.4 Ang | 190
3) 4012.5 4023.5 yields -0.8 Ang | 202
